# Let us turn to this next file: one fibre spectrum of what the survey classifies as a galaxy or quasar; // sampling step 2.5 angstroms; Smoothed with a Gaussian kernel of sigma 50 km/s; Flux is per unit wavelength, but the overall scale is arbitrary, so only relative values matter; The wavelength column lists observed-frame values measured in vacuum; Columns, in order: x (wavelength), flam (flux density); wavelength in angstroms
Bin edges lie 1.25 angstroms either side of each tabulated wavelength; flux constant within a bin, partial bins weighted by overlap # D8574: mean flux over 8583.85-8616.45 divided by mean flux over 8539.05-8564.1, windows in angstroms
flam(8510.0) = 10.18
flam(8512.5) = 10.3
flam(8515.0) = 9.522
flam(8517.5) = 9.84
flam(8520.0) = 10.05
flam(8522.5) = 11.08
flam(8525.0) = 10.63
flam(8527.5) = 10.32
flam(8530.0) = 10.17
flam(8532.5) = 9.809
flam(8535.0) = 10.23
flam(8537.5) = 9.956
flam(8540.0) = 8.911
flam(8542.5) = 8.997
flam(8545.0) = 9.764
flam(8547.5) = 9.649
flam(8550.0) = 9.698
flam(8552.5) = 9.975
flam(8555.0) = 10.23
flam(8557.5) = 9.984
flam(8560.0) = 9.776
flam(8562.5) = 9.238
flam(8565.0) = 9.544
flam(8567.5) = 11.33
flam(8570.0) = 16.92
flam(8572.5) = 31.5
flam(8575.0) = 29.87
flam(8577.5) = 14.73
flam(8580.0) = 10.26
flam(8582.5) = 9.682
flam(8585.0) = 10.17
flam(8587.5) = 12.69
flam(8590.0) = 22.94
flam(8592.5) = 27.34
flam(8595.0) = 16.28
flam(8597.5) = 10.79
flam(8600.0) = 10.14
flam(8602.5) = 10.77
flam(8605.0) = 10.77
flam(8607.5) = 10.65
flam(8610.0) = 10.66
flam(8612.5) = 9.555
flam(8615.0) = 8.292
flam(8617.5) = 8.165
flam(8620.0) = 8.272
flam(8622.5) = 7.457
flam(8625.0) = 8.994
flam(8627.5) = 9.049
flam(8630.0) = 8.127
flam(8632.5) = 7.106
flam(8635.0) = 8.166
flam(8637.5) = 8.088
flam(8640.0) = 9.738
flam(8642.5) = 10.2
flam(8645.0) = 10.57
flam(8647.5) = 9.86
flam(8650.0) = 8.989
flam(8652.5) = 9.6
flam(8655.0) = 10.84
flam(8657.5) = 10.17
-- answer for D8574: 1.36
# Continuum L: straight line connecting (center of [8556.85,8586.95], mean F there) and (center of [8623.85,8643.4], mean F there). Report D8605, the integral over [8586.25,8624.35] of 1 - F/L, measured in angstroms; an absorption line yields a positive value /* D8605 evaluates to -2.3 angstroms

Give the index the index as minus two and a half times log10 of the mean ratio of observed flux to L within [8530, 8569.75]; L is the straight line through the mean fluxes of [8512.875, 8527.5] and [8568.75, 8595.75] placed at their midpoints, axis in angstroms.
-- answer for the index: 0.37 mag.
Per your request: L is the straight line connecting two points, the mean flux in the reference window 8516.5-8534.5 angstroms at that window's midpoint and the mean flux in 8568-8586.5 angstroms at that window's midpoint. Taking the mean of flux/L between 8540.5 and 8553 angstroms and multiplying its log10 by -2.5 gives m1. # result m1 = 0.35 mag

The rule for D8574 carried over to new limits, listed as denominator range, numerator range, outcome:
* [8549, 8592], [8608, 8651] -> 0.62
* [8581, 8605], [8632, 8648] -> 0.64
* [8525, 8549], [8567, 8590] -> 1.72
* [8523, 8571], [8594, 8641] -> 0.93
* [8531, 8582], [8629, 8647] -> 0.71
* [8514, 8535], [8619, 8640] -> 0.81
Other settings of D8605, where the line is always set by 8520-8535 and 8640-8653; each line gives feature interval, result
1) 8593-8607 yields -3.4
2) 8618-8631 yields 2.1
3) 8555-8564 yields 0.4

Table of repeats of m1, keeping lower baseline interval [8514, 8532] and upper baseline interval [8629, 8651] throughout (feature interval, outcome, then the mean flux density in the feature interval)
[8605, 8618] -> -0.04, 9.66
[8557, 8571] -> -0.14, 11.1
